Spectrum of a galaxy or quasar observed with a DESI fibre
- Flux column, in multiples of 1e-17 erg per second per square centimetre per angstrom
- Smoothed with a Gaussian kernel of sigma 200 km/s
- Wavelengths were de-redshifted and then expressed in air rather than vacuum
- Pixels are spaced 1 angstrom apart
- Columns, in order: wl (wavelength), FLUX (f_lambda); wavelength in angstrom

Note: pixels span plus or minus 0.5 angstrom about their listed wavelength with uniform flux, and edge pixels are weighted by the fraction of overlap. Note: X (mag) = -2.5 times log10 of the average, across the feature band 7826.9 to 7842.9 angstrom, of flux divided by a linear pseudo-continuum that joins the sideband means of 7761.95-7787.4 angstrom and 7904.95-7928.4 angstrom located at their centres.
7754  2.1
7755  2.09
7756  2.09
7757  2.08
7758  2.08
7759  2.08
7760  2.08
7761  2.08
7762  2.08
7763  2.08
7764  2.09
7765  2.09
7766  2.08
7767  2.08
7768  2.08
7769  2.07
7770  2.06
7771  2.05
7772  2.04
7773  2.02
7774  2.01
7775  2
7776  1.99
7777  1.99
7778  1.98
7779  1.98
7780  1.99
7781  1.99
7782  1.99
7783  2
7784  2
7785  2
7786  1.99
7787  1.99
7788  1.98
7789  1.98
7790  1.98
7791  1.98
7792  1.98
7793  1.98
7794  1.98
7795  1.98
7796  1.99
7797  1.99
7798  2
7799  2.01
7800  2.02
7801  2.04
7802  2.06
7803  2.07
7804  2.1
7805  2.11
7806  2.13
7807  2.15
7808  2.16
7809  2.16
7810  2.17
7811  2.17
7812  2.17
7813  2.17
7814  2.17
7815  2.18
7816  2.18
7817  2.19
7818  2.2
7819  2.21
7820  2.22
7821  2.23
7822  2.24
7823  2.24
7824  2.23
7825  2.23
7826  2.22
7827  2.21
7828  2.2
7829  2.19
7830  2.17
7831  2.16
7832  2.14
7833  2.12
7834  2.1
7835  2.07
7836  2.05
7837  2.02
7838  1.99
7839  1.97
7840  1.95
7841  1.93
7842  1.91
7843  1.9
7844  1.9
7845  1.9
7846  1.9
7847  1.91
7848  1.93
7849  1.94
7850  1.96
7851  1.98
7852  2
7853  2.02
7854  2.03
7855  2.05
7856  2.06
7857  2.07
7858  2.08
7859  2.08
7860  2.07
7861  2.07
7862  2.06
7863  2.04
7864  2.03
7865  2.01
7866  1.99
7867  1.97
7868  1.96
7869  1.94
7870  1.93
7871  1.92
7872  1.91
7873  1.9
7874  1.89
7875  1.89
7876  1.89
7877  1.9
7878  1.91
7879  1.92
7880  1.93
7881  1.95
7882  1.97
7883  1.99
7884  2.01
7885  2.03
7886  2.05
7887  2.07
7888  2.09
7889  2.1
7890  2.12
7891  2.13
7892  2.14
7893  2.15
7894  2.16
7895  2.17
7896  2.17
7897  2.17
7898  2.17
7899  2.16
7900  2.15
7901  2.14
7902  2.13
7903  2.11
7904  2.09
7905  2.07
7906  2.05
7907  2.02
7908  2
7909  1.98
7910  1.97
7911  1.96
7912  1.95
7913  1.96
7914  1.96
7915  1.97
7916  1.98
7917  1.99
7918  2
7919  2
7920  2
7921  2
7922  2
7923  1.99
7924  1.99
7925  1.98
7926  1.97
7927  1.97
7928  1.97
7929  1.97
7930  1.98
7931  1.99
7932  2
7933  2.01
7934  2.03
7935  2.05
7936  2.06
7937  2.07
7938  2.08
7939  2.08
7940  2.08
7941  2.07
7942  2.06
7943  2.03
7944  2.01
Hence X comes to -0.03 mag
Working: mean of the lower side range 2.03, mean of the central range 2.07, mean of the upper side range 1.99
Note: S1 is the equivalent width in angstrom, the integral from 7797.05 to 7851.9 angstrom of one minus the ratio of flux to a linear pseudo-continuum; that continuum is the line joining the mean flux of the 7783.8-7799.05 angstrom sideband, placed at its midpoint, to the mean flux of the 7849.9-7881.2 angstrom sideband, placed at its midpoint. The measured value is -2.9 angstrom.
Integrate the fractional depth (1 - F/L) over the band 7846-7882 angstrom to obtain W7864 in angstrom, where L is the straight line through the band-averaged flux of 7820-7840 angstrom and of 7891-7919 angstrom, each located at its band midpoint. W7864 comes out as 2.3 angstrom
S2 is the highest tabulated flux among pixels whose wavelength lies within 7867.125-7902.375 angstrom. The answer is 2.17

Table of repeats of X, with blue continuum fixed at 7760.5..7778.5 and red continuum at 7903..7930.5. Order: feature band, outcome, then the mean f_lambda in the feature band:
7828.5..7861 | 0.00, 2.02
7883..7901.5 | -0.06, 2.12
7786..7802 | 0.02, 1.99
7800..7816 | -0.05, 2.13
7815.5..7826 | -0.10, 2.22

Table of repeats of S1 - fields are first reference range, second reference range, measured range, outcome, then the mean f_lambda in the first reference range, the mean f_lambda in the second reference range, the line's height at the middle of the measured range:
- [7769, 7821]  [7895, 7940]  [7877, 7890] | 0.24 angstrom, 2.06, 2.03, 2.04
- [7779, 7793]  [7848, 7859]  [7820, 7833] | -1.27 angstrom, 1.99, 2.02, 2.01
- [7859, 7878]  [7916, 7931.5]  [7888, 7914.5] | -1.42 angstrom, 1.97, 1.99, 1.98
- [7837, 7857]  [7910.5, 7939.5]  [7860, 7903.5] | -1.17 angstrom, 1.96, 2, 1.98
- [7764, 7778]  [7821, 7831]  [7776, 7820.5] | 1.37 angstrom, 2.04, 2.21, 2.13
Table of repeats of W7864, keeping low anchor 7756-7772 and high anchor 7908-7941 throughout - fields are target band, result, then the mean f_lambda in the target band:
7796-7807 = 0.0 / 2.05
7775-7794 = 0.7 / 1.99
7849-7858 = 0.1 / 2.02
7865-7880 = 0.7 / 1.93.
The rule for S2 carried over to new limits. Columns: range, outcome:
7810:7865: 2.24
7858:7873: 2.08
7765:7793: 2.09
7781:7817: 2.19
